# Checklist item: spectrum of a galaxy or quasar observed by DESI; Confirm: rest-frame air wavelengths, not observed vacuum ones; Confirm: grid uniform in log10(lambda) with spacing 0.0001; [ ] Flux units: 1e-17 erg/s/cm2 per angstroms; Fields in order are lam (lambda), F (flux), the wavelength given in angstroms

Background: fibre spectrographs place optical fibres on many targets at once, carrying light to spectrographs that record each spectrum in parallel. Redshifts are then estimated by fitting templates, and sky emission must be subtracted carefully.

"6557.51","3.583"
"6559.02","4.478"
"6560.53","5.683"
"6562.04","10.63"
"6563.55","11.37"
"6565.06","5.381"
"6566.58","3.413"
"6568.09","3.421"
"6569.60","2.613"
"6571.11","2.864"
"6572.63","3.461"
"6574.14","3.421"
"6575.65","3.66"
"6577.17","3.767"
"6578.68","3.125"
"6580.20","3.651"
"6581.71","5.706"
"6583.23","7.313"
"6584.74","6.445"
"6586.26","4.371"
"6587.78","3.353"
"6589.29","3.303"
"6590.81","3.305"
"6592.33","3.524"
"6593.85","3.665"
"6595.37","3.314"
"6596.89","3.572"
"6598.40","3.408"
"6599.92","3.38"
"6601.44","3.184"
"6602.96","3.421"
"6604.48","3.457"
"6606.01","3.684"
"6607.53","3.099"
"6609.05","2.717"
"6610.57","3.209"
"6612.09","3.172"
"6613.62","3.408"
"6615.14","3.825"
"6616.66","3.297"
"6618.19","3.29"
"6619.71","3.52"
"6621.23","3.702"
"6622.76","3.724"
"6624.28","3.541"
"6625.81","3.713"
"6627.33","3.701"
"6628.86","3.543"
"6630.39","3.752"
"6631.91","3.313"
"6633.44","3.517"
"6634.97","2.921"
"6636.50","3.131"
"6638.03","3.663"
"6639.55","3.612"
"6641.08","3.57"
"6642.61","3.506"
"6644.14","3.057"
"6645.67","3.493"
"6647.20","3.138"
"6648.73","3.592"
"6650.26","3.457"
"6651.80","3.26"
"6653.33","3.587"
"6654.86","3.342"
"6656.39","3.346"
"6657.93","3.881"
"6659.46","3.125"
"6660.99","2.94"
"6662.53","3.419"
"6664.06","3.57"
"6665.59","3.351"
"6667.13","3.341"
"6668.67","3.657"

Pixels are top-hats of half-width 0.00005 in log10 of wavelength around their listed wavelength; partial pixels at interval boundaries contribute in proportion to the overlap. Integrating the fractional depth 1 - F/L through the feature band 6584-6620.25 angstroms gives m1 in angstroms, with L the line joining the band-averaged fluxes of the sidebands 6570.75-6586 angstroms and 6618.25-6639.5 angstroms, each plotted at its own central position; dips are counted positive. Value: 4.0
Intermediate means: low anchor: 4.38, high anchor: 3.52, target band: 3.54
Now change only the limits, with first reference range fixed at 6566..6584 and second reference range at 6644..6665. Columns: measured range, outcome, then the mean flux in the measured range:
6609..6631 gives 0.60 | 3.5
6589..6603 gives 1.26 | 3.41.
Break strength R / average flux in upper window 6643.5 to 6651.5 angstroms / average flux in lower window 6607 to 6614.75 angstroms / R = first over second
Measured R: 1.06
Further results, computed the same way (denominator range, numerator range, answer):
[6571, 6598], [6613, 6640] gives 0.88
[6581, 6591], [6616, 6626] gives 0.72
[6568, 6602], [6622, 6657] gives 0.90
